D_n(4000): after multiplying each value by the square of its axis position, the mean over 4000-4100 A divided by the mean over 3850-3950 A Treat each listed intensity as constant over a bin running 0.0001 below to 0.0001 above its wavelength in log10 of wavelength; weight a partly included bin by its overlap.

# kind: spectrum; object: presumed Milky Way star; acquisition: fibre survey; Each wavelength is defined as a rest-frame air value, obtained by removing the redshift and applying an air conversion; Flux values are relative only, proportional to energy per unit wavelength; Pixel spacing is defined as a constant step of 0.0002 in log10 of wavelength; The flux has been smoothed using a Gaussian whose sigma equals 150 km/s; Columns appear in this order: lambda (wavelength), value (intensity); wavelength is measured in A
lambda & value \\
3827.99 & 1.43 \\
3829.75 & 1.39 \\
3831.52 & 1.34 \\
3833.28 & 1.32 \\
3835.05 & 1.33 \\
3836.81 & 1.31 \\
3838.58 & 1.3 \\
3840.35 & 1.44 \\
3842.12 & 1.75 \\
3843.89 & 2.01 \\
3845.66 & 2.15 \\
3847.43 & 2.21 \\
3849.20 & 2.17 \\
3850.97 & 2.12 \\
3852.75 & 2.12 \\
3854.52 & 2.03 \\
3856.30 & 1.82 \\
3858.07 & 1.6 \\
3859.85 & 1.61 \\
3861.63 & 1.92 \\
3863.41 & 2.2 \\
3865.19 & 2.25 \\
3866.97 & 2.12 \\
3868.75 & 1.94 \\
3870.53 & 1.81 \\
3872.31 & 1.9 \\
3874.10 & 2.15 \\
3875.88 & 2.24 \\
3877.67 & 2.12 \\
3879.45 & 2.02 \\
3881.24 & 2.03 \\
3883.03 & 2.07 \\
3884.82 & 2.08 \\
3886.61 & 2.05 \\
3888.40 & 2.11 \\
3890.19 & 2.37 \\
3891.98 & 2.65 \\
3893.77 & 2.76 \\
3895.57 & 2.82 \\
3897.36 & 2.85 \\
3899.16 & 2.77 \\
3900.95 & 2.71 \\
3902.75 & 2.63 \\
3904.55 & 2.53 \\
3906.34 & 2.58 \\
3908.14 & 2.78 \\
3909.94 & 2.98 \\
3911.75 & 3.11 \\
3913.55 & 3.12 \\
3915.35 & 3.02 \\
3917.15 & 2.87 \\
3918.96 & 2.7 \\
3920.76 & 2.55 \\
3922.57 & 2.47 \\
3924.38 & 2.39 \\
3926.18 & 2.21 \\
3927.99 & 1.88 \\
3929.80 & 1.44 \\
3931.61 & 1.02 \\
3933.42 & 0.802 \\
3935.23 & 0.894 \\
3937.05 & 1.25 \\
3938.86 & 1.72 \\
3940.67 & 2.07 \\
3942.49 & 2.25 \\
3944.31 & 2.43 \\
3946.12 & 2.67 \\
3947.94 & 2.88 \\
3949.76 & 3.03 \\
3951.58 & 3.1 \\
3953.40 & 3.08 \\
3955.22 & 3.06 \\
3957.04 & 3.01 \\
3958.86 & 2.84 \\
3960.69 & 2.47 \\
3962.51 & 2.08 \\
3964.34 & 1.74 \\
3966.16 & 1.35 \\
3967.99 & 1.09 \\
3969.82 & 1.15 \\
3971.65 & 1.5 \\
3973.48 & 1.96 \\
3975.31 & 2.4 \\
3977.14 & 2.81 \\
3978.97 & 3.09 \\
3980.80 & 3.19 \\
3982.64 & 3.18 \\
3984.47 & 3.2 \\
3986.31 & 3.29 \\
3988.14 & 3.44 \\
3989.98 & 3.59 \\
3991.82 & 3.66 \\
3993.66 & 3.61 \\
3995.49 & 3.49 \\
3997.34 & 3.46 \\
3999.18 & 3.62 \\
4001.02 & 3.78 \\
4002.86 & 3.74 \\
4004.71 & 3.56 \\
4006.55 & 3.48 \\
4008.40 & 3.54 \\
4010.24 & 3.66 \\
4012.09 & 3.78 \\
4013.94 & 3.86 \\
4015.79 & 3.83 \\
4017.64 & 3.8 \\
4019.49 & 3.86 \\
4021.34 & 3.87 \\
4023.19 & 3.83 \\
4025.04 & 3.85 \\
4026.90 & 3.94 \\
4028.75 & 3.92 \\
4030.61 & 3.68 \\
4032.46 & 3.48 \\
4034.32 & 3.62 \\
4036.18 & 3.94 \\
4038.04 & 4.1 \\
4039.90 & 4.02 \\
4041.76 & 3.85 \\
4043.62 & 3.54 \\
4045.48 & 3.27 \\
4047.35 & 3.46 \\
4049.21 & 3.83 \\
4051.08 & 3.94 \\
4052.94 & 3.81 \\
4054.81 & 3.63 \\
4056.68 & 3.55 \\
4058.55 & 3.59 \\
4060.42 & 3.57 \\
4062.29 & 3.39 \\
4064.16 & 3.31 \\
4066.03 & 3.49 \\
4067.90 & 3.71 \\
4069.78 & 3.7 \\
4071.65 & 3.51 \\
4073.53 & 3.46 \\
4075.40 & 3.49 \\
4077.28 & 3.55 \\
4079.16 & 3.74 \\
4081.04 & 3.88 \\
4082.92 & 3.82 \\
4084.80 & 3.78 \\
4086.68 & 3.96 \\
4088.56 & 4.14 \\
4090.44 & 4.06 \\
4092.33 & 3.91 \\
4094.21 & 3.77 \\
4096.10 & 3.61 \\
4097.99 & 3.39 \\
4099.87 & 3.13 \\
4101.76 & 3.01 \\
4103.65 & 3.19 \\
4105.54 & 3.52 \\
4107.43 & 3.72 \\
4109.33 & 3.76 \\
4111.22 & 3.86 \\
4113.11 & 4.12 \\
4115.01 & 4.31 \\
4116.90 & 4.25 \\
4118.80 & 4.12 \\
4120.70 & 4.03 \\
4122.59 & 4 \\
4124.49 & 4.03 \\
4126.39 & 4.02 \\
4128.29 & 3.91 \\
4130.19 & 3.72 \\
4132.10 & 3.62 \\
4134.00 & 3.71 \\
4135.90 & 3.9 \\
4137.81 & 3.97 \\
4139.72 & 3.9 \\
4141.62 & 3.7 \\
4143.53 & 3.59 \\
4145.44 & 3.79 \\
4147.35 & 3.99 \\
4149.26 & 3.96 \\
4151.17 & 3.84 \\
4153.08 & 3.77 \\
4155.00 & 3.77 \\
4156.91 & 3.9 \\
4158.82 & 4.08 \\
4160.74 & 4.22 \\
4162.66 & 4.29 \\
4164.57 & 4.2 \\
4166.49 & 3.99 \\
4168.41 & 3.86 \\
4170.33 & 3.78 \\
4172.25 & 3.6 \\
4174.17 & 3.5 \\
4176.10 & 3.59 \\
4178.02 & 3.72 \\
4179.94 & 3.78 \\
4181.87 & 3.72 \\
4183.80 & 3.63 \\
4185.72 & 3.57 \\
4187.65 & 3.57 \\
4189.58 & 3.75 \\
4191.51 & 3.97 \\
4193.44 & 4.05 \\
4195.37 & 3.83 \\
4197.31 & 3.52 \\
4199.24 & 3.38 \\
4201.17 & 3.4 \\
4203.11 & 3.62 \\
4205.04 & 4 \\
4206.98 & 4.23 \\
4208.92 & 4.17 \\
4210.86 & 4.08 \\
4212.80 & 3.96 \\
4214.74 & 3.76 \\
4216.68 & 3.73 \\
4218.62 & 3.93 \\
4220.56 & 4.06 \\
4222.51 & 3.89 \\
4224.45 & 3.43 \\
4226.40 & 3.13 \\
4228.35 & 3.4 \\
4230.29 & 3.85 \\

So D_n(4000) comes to 1.79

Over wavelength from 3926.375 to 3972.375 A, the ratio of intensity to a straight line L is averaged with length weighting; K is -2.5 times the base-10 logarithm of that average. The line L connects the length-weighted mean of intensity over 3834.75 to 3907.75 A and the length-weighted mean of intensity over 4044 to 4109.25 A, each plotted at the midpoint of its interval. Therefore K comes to 0.304 mag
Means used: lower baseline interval 2.13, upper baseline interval 3.62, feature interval 2.04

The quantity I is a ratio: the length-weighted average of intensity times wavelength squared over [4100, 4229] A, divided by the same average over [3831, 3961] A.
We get 1.96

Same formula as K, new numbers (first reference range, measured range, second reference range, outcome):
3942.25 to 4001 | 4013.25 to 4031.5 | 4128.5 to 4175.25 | -0.24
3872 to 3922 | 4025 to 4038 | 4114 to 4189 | -0.17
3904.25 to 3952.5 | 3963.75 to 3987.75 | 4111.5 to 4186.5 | 0.14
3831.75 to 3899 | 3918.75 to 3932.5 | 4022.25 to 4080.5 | 0.23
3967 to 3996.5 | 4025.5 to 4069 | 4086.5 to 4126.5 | -0.11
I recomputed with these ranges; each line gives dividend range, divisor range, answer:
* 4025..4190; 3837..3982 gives 1.86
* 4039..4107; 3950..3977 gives 1.71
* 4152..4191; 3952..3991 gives 1.64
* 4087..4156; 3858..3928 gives 1.78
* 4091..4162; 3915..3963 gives 1.82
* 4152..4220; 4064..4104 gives 1.11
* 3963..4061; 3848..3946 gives 1.61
